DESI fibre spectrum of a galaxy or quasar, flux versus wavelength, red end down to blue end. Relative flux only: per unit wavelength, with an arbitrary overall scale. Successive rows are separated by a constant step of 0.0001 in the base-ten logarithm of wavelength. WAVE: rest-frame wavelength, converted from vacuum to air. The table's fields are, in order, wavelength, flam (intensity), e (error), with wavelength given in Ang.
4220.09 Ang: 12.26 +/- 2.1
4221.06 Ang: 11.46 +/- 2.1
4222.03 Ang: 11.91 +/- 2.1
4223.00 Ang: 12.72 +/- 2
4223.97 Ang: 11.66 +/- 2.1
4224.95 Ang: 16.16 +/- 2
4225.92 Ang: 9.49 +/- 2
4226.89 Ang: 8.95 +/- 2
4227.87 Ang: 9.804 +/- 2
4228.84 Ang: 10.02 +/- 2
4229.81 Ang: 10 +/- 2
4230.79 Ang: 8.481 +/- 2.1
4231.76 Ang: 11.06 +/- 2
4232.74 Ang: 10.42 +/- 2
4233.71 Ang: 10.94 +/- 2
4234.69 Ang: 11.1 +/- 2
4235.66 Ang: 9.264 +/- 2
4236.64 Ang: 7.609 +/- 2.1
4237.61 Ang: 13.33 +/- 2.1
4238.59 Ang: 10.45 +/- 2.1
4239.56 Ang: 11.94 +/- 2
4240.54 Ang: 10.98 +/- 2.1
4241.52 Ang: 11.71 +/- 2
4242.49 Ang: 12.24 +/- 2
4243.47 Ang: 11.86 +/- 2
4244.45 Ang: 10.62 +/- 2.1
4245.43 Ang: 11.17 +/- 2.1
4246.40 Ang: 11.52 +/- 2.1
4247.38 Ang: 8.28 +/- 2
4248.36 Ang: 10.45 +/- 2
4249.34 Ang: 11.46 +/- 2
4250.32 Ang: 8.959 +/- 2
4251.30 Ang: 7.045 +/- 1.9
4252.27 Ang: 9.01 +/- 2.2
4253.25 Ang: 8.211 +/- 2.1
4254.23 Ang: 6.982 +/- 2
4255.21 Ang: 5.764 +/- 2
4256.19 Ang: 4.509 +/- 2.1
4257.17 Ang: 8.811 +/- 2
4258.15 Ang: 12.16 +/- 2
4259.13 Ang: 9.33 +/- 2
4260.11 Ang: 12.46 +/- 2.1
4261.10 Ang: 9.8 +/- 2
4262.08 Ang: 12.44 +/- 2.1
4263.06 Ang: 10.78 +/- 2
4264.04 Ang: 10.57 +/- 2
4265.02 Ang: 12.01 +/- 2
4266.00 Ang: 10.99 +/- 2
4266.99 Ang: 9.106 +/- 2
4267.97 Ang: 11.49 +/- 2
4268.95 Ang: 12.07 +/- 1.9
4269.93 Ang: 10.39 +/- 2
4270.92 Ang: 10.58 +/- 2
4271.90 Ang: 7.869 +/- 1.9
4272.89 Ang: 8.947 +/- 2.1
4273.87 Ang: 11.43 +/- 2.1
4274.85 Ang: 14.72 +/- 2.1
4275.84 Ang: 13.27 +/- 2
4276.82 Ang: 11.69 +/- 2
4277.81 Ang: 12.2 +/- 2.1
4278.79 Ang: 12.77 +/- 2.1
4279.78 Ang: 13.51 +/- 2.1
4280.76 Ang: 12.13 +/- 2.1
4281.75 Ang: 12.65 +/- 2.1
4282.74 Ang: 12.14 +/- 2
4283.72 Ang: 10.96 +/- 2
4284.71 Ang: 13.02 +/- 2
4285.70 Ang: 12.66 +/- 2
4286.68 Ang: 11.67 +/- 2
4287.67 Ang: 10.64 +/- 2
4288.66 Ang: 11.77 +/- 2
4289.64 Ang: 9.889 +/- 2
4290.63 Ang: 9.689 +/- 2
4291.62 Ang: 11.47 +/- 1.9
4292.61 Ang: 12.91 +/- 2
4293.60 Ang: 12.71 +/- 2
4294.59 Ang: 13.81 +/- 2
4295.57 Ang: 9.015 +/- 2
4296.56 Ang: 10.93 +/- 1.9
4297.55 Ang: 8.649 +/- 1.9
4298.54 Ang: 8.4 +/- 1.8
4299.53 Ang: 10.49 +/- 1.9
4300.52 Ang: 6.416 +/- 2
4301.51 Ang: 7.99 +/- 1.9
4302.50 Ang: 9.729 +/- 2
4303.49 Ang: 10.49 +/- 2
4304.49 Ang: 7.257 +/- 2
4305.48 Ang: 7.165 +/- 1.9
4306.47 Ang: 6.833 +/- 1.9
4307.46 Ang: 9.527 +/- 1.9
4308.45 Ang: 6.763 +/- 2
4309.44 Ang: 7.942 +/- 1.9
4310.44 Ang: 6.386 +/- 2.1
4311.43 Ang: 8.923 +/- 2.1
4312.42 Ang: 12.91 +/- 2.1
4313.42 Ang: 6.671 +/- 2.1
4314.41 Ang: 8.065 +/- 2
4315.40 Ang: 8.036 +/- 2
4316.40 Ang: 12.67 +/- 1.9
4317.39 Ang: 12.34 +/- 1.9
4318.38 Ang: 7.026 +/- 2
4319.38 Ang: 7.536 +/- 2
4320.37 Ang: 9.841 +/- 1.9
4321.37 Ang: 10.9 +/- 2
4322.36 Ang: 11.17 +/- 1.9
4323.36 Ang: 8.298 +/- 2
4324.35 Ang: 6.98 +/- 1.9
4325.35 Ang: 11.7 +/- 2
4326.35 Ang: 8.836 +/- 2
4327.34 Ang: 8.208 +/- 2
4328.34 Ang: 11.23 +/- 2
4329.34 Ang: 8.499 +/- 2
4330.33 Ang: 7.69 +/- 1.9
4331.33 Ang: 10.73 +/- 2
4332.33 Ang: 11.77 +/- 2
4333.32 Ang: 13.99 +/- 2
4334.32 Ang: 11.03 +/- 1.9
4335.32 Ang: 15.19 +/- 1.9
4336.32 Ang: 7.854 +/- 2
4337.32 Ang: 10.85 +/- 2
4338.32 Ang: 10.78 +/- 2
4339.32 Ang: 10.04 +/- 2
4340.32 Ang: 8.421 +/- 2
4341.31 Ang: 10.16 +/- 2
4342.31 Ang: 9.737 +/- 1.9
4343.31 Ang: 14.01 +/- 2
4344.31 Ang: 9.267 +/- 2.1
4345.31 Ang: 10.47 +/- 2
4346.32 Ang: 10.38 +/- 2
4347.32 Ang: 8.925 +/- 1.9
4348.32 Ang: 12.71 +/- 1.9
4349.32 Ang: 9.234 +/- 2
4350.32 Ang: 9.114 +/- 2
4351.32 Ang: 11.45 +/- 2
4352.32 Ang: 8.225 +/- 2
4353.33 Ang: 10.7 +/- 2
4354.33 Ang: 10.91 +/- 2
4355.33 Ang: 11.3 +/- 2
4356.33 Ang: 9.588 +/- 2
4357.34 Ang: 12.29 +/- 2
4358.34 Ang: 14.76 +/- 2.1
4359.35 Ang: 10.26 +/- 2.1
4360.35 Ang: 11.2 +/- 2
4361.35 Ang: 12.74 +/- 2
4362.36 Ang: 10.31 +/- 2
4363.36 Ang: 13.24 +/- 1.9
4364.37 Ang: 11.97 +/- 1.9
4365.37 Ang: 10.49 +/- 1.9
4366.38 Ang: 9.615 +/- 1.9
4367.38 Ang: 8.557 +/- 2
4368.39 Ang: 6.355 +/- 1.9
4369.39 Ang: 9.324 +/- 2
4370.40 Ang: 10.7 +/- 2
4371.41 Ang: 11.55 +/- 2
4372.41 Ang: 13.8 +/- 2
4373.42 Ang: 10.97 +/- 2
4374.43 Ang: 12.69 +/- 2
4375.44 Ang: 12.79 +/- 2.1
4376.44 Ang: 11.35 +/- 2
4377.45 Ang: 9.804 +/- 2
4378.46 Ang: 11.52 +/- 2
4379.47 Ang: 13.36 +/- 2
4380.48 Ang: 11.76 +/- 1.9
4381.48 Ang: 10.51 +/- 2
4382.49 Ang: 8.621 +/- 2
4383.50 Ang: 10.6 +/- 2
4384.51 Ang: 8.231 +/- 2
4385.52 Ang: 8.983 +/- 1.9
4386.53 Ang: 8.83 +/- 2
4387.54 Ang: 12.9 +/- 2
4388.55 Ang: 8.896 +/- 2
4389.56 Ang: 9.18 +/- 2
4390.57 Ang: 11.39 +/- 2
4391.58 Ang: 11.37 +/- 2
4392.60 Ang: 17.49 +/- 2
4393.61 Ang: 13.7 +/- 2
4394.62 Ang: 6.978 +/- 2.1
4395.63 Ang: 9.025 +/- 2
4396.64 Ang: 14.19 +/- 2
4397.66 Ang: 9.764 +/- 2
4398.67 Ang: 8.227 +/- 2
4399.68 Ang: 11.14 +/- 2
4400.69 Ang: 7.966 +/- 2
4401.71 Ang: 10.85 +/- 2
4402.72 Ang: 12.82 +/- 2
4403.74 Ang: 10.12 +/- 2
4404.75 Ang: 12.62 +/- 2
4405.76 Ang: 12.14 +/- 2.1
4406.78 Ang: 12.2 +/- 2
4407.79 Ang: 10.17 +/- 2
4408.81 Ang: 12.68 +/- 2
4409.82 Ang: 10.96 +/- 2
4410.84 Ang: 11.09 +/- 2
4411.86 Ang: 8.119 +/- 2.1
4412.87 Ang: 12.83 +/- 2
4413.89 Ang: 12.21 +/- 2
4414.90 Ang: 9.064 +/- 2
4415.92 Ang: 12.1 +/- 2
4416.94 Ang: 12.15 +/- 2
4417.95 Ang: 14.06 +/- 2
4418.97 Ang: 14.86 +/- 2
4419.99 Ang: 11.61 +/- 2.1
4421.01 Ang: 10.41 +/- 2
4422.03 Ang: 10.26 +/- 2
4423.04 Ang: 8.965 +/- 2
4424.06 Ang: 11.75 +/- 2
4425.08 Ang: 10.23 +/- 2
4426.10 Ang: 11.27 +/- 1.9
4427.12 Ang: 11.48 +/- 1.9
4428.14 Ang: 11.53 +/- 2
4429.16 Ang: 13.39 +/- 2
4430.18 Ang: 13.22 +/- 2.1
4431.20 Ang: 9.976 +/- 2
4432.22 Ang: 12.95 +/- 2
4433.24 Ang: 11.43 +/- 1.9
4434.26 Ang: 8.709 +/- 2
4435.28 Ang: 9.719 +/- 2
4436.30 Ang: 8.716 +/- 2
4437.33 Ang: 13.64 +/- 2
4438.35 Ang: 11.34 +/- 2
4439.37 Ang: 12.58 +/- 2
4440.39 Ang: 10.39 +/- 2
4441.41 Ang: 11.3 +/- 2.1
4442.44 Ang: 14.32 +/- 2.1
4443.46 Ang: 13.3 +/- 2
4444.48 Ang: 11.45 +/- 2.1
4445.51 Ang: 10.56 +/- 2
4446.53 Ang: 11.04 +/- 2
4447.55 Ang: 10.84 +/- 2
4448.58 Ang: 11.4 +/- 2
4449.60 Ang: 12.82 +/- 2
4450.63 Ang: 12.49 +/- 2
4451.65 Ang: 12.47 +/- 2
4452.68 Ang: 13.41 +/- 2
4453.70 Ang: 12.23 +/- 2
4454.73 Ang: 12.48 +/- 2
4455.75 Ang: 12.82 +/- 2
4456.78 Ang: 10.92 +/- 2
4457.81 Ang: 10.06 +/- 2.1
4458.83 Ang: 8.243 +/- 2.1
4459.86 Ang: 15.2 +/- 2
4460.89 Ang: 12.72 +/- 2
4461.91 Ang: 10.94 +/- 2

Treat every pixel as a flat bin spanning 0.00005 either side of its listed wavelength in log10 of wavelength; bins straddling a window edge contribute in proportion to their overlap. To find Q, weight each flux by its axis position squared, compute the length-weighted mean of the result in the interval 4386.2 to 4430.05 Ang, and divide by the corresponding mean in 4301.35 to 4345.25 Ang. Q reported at 1.2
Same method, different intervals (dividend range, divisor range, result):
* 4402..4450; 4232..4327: 1.21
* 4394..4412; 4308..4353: 1.12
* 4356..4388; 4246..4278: 1.13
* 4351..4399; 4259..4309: 1.06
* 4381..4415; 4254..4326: 1.12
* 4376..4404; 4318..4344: 1.09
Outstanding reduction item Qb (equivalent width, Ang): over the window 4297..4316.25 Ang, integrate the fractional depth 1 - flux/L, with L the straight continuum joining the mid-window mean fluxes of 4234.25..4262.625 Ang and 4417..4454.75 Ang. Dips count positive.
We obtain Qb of 3.8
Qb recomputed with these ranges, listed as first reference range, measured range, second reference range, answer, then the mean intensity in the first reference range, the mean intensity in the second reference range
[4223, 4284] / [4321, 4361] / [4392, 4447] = 2.0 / 10.6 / 11.4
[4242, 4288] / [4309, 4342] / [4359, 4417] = 3.2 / 10.7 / 10.9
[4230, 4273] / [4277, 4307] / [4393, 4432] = -0.8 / 10.1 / 11.2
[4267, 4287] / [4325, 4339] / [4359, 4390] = 0.7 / 11.7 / 10.7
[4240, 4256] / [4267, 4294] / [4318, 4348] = -4.9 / 9.67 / 10.1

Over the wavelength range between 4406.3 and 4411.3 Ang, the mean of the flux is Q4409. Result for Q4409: 11.4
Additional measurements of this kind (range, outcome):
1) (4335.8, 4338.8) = 9.84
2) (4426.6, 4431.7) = 11.9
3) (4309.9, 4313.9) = 8.7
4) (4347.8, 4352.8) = 10.2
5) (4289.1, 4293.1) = 11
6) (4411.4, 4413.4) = 10.6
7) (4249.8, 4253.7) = 8.34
